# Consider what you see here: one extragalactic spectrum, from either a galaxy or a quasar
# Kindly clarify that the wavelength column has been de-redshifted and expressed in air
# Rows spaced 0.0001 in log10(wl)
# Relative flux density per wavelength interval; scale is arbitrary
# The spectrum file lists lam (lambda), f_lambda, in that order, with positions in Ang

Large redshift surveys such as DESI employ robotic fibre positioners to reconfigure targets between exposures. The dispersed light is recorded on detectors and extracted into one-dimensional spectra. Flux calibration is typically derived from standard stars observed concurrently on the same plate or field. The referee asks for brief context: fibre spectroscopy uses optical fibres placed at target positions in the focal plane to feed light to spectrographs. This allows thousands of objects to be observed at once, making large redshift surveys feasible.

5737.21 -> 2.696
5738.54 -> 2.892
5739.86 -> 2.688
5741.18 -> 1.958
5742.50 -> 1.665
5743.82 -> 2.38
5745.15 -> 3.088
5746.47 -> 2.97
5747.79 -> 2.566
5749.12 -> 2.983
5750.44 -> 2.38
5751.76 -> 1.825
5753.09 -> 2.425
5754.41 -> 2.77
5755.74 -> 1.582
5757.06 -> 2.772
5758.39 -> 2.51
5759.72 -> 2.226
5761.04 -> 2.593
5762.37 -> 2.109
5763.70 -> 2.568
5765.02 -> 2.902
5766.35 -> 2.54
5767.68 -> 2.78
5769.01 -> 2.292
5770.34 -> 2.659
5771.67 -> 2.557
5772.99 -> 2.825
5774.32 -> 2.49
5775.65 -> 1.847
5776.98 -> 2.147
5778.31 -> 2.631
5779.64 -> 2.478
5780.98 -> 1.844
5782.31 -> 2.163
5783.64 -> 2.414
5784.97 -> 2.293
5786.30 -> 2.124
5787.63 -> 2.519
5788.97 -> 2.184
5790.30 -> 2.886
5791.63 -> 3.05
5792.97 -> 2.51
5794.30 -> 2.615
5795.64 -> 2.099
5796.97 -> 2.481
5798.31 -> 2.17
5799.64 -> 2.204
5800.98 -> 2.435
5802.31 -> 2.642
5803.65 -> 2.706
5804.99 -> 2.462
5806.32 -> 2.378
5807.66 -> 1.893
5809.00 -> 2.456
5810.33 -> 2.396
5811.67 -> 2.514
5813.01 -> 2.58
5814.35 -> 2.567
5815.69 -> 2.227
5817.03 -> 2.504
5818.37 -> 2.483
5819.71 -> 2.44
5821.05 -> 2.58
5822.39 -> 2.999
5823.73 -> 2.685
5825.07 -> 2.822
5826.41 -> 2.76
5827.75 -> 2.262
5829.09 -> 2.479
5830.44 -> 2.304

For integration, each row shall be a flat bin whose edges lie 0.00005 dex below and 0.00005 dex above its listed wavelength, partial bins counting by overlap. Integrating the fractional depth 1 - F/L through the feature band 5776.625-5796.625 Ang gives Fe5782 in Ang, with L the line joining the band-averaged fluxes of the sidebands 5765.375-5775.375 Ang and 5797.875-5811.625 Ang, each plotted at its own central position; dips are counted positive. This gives 0.6 Ang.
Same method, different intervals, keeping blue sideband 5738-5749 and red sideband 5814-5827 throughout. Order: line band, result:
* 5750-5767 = 1.0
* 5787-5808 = 1.0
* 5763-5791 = 1.5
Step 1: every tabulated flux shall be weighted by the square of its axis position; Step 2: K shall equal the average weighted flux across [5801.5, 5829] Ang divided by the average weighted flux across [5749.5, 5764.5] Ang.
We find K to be 1.1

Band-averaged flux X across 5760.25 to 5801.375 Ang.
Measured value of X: 2.43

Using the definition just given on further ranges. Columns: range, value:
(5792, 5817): 2.42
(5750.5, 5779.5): 2.43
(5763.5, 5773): 2.63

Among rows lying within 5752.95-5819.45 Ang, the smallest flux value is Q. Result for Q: 1.582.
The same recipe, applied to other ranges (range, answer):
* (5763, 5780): 1.847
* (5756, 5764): 2.109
